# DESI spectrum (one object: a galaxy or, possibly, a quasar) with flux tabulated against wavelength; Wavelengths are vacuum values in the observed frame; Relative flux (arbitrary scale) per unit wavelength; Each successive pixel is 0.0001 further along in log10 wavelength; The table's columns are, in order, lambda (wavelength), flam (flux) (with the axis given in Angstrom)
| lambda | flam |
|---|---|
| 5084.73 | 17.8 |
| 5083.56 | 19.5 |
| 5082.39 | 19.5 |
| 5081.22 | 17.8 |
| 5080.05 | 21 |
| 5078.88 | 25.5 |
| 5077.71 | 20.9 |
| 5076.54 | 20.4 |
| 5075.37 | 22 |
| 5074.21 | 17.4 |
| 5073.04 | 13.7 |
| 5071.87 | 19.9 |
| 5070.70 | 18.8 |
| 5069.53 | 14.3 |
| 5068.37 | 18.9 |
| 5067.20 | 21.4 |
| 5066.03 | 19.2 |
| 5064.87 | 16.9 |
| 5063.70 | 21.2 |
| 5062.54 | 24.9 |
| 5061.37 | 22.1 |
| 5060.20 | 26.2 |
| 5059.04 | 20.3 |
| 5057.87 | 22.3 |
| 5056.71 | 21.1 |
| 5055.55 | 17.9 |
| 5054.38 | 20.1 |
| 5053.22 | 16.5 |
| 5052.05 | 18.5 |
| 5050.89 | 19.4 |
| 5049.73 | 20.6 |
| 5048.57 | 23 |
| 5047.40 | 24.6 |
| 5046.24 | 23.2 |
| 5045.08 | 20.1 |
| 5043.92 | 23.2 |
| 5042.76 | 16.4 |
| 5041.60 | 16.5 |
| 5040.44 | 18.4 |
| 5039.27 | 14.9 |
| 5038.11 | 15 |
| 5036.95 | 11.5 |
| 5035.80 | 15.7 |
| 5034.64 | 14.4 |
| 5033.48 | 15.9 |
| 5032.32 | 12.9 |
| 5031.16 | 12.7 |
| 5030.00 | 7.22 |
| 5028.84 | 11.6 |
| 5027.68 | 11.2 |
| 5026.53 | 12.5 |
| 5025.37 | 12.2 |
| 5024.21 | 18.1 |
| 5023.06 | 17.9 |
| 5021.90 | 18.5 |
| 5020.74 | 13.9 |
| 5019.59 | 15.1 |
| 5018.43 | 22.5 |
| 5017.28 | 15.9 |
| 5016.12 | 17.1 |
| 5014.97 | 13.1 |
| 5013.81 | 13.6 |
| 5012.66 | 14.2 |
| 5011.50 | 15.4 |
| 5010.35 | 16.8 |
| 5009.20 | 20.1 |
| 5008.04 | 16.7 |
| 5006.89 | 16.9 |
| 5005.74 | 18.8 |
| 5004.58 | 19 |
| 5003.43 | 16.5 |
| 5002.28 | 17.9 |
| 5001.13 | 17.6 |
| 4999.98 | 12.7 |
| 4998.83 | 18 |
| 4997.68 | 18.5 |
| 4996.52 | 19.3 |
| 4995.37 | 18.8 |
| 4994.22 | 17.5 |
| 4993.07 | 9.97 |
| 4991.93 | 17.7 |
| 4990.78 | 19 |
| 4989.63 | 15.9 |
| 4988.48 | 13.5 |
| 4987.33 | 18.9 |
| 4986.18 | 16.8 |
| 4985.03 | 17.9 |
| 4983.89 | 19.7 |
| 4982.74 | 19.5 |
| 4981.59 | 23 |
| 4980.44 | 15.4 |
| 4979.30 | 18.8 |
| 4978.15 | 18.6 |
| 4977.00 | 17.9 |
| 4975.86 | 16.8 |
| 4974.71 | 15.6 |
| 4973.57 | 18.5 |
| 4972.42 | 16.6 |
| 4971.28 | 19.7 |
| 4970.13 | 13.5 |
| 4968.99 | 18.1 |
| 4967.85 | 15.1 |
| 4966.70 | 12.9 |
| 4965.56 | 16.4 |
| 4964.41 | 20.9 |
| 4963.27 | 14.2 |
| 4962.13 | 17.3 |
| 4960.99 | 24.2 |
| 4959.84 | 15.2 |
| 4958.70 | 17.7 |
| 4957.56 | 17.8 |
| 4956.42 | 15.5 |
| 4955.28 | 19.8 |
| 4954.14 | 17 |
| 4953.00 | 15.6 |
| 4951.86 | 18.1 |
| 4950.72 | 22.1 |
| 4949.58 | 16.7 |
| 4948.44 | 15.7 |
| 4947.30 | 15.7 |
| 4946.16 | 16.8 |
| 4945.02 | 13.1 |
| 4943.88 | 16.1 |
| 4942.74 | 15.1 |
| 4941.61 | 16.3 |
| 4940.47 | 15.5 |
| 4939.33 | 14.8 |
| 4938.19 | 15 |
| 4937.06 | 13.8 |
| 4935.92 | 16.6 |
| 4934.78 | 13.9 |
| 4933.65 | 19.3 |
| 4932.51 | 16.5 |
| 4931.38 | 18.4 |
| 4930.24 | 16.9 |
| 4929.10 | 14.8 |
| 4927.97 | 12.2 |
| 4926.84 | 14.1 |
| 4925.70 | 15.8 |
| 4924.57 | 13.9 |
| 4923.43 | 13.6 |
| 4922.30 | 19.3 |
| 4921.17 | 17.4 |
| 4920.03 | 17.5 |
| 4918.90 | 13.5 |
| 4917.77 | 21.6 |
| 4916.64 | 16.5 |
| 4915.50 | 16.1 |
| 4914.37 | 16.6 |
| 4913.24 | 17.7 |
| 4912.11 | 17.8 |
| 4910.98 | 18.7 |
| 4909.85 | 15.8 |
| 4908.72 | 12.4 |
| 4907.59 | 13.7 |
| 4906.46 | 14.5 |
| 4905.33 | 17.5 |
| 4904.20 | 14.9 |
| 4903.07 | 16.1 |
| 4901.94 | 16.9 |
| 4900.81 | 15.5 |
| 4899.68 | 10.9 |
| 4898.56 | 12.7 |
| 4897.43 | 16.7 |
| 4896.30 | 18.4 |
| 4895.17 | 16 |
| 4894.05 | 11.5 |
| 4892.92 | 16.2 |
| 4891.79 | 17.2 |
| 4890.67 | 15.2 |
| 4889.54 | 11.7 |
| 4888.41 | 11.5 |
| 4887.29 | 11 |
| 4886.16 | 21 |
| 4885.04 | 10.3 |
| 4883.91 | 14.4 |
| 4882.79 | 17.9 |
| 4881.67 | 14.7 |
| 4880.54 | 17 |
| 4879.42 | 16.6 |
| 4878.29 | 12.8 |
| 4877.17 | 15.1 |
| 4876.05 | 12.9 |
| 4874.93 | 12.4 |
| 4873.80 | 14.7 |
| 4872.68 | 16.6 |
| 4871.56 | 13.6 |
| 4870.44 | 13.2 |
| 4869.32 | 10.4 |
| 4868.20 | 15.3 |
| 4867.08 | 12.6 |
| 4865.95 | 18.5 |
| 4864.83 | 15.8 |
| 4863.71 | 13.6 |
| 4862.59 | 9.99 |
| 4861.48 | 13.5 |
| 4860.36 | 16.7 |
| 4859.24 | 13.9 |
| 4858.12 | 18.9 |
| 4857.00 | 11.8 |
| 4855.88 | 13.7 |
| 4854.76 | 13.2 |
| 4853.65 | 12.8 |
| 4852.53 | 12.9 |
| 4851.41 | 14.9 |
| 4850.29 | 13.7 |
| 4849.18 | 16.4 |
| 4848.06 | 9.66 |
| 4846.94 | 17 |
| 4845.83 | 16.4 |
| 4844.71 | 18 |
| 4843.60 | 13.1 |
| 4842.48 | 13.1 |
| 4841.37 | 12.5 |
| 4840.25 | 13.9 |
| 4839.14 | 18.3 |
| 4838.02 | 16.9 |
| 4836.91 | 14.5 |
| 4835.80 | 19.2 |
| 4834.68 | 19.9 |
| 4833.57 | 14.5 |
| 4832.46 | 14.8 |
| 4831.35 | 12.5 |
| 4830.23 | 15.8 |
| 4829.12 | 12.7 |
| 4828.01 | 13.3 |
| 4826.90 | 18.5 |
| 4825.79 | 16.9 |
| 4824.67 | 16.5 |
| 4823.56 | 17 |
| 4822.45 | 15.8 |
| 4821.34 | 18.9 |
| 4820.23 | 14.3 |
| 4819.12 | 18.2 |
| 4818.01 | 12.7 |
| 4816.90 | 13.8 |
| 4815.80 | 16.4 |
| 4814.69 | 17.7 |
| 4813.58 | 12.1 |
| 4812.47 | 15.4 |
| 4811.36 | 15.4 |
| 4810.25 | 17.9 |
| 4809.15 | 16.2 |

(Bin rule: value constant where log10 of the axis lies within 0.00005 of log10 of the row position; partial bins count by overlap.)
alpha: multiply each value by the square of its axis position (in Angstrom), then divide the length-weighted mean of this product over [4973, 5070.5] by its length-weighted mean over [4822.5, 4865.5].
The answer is 1.3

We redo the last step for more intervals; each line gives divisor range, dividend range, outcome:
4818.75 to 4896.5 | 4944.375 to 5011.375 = 1.22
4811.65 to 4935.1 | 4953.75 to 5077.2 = 1.22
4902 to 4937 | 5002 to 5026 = 1.07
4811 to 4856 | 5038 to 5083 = 1.43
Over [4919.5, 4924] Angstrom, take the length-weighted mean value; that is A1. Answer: 16.9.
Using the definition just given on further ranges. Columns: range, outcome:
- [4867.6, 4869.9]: 12.9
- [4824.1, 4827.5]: 17.2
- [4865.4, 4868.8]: 15.4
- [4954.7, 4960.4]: 17.2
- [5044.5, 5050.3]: 22.3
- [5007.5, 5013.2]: 16.6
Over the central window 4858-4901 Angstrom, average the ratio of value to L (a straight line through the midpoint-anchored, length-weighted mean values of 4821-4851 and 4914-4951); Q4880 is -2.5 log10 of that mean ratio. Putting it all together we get 0.091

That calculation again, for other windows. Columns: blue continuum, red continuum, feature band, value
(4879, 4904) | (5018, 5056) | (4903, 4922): -0.08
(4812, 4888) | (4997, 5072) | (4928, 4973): -0.02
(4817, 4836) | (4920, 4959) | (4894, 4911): 0.07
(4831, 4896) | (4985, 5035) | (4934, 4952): -0.04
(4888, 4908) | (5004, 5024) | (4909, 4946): -0.05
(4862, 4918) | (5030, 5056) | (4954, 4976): -0.06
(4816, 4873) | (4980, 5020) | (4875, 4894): 0.07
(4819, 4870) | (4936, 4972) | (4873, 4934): 0.03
